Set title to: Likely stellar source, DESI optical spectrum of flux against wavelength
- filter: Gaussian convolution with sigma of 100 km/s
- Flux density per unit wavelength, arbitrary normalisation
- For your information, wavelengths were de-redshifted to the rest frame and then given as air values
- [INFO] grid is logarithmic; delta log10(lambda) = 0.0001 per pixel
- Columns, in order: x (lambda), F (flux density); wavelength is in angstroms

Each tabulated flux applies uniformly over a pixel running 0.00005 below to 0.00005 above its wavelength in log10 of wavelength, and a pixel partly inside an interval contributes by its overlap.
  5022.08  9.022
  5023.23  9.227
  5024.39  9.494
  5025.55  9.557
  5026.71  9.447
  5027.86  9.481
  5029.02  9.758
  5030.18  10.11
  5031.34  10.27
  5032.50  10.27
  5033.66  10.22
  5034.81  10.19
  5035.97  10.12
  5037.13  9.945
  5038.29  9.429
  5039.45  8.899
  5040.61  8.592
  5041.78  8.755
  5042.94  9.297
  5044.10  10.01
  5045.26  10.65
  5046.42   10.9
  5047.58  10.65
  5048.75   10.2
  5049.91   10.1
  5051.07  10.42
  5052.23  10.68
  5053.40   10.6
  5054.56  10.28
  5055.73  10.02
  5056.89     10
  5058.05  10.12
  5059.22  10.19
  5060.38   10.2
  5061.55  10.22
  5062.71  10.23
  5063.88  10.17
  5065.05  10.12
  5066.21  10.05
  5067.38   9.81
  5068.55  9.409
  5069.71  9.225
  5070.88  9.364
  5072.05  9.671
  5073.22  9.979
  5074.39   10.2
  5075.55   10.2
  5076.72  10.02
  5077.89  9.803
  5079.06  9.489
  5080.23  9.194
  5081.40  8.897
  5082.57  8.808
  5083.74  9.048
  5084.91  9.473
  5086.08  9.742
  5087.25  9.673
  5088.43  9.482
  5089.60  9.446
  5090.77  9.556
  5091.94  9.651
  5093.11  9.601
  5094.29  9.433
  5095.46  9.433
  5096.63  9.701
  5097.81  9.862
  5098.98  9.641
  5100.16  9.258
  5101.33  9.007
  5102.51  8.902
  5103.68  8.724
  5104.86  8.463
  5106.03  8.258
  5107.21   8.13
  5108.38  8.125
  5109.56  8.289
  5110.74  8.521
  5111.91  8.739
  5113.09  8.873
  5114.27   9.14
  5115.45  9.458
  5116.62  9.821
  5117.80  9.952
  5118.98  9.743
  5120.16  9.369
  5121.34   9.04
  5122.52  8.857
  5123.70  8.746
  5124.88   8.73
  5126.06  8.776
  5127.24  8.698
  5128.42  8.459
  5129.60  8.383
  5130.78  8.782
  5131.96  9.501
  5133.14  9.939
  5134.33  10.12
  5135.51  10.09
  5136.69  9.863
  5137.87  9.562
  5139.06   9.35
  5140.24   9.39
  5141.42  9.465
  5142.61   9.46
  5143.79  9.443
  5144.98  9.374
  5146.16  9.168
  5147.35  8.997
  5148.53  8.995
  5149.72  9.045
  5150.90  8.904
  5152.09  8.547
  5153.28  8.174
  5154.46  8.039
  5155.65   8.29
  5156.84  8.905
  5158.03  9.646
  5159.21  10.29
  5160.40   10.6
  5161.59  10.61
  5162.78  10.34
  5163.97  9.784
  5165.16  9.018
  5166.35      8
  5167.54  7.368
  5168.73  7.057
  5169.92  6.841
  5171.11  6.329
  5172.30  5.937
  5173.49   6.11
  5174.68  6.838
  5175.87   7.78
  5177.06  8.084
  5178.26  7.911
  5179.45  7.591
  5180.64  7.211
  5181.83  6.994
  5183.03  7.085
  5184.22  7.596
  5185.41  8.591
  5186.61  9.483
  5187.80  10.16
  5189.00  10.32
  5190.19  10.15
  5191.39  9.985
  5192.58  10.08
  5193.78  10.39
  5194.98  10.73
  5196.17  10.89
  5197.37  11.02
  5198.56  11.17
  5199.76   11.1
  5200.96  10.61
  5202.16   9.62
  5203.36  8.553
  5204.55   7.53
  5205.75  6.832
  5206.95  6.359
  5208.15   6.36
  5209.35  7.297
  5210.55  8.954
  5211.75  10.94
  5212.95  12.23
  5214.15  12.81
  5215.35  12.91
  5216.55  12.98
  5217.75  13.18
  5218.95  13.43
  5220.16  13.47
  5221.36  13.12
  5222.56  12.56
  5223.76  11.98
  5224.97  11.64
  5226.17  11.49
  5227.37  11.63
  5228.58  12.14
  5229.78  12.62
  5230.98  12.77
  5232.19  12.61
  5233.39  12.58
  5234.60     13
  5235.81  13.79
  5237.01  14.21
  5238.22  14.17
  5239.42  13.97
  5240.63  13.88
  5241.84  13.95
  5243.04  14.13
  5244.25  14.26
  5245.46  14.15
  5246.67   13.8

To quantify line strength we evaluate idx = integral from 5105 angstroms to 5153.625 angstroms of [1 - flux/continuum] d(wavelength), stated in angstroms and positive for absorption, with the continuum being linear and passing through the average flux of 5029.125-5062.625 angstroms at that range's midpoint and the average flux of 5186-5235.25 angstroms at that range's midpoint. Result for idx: 6.54 angstroms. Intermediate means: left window 10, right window 10.9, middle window 9.08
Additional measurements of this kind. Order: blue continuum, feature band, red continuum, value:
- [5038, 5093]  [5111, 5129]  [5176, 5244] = 2.0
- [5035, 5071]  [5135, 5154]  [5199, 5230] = 2.2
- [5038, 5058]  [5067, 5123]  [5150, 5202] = 1.6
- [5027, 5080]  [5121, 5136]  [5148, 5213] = 0.3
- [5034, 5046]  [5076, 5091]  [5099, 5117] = -0.6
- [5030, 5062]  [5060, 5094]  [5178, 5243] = 1.8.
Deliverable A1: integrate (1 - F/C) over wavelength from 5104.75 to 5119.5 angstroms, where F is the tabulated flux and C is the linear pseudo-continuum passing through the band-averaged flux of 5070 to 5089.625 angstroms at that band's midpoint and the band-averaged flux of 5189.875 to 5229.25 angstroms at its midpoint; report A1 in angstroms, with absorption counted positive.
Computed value 1.4 angstroms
